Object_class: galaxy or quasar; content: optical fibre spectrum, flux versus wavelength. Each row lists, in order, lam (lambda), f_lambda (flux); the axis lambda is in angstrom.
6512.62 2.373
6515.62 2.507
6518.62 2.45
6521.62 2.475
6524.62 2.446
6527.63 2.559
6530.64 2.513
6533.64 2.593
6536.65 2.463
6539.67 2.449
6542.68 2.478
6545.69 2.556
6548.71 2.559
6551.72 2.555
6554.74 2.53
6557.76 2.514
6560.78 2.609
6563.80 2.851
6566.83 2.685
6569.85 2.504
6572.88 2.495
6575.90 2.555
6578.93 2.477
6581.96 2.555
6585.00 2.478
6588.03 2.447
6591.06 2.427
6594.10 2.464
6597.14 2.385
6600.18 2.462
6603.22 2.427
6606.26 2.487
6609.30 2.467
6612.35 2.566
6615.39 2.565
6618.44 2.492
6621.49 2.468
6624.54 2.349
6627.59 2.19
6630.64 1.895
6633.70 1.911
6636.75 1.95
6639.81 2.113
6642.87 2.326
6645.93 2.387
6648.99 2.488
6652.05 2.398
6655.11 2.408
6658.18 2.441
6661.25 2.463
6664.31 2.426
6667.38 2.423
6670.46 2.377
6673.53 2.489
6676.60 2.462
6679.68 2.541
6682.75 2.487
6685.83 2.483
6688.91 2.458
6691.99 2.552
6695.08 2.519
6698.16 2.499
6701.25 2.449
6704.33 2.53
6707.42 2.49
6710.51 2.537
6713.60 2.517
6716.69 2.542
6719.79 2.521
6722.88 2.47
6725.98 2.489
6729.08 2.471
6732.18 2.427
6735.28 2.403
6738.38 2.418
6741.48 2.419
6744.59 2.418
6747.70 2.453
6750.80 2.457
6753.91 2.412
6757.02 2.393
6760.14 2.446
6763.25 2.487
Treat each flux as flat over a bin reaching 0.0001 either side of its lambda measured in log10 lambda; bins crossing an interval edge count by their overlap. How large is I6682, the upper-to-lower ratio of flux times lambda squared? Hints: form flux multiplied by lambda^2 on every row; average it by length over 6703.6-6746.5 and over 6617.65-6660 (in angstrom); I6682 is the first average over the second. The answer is 1.12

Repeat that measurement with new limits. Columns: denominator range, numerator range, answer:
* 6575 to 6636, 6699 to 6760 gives 1.07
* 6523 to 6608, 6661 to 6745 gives 1.02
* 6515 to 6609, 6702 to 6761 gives 1.03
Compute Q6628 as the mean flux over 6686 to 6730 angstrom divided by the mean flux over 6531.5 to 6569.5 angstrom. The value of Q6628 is 1.0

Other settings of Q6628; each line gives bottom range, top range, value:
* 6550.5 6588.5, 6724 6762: 0.95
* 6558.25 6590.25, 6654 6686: 0.96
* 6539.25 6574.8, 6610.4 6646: 0.88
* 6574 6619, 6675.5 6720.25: 1.01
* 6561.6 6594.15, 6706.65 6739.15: 0.98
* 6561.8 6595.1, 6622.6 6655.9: 0.87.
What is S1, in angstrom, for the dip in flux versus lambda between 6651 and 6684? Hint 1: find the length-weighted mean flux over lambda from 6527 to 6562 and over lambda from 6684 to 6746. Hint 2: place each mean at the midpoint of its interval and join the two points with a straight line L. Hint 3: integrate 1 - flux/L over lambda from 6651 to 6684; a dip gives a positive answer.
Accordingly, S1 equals 0.6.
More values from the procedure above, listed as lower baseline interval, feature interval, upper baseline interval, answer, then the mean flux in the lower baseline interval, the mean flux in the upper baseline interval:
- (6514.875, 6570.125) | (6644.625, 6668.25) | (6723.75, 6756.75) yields 0.5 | 2.54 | 2.44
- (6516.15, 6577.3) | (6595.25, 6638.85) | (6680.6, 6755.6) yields 3.3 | 2.54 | 2.48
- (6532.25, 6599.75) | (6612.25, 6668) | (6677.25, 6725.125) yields 4.3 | 2.53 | 2.51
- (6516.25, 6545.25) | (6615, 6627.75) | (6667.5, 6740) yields 0.3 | 2.5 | 2.48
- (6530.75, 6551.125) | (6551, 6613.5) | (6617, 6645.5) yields -4.0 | 2.52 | 2.19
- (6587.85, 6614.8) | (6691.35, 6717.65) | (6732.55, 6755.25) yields -0.8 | 2.46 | 2.43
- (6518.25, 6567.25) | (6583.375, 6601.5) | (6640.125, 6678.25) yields 0.3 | 2.55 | 2.41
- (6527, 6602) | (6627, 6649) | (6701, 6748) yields 3.2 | 2.53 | 2.47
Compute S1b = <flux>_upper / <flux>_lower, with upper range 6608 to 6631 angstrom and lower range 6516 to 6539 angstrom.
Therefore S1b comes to 0.96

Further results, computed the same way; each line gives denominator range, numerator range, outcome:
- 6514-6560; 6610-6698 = 0.95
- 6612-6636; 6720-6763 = 1.07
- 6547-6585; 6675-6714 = 0.97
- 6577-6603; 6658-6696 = 1.00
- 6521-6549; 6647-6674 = 0.97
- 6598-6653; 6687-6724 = 1.08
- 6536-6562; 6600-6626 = 0.98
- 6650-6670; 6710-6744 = 1.02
